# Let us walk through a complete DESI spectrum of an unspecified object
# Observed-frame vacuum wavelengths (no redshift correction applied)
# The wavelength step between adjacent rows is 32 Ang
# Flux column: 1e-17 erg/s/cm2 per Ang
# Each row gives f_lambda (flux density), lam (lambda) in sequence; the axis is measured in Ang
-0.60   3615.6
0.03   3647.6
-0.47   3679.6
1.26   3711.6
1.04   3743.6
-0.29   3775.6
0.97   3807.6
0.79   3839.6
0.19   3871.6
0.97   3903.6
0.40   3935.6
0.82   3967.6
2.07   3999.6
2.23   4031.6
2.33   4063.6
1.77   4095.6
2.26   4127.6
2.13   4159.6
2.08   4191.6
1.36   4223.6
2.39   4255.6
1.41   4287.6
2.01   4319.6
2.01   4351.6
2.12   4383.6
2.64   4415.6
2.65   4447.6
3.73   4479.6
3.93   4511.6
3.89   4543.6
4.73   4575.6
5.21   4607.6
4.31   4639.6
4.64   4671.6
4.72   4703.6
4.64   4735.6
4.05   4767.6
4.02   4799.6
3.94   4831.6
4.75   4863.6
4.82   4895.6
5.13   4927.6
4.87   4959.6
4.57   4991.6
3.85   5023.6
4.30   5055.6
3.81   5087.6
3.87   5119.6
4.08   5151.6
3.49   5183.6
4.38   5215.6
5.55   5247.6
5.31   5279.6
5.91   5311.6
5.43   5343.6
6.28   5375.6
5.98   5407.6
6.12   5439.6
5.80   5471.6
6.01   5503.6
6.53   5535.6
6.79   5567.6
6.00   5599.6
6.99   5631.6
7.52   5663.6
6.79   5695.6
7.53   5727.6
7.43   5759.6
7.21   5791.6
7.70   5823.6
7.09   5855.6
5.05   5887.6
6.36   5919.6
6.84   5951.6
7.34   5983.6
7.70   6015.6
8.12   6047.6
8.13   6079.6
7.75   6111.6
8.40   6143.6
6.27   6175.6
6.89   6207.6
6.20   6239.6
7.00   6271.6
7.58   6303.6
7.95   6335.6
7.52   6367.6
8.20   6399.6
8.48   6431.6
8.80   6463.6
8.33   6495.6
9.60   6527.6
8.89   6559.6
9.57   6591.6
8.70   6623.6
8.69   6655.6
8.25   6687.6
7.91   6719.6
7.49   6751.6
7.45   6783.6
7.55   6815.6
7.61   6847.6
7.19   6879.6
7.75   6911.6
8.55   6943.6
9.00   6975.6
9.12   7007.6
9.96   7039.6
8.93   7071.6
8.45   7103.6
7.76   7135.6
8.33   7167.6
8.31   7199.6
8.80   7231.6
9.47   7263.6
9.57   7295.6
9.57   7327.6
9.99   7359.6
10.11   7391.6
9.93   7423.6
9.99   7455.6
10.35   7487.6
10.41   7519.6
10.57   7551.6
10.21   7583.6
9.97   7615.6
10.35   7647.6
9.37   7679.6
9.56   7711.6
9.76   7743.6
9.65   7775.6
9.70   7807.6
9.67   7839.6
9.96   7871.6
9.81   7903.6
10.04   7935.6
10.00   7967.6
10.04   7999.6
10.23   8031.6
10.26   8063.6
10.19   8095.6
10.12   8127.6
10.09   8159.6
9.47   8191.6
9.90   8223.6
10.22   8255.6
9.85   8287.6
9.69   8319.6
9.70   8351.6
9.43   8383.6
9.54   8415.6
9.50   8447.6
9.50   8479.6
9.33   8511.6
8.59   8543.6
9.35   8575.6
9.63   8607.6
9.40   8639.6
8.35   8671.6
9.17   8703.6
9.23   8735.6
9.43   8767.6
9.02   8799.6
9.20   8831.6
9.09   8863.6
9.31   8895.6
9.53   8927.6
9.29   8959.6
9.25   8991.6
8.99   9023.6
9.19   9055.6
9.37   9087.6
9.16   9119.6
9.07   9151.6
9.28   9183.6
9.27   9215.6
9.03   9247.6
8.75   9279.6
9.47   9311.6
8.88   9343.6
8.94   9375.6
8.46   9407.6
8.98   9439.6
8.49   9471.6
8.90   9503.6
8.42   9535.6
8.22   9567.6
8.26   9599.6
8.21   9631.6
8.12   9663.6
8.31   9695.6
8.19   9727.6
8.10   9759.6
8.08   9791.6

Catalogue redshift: 0.000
